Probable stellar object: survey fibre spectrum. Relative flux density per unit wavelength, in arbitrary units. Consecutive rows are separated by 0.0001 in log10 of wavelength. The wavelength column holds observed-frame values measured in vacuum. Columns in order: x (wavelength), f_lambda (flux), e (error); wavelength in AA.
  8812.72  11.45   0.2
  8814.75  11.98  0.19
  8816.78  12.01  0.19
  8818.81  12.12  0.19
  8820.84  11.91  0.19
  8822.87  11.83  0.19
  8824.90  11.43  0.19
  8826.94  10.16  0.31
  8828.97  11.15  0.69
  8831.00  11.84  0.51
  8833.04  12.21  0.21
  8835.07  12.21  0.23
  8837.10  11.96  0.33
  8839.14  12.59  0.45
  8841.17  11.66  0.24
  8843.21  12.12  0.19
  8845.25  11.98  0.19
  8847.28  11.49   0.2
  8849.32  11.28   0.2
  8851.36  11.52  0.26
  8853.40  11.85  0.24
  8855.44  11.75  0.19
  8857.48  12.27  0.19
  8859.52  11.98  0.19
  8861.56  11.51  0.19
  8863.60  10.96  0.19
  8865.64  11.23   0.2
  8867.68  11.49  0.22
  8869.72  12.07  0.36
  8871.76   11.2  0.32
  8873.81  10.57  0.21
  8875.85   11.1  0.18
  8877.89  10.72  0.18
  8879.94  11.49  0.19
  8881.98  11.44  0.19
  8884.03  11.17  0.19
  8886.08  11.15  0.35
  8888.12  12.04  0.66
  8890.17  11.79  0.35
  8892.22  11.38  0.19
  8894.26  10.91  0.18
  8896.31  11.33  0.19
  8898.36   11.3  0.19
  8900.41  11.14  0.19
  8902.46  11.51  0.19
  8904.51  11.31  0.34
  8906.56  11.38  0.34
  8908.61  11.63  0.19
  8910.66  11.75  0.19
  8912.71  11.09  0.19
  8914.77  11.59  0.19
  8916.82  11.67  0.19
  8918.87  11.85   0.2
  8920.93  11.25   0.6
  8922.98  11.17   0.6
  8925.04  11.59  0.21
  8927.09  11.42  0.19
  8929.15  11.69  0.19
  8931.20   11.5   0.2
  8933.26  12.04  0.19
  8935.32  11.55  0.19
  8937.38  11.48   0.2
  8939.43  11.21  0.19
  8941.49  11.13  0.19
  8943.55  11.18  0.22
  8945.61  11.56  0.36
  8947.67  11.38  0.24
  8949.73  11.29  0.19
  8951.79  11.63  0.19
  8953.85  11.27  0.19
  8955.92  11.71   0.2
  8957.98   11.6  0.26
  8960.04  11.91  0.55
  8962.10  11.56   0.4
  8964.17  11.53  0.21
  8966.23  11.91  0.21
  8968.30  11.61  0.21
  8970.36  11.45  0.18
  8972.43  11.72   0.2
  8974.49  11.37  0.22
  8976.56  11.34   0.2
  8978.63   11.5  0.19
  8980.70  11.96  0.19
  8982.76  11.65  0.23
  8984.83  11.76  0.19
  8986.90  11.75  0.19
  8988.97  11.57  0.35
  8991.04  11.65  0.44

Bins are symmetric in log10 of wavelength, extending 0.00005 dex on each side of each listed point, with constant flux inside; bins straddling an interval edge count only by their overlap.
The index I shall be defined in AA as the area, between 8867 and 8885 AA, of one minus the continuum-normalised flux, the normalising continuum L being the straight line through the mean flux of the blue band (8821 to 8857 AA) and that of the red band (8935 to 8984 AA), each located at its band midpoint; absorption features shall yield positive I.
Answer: 0.6 AA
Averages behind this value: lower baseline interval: 11.7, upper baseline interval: 11.5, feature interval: 11.2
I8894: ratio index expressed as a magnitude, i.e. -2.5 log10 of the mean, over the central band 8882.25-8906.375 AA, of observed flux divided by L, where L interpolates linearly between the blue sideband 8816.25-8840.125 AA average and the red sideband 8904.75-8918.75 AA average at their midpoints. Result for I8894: 0.020 mag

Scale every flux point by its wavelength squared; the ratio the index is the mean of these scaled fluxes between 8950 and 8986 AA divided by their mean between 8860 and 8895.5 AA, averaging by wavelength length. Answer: 1.05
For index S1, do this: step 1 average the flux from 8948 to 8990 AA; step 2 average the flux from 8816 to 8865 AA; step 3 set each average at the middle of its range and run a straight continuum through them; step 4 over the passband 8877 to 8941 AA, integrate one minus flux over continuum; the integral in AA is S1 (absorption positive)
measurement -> 1.25 AA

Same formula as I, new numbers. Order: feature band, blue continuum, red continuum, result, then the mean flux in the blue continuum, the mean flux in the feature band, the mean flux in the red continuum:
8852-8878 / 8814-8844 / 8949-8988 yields 0.65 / 11.8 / 11.5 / 11.6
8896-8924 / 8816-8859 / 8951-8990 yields 0.63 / 11.8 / 11.4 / 11.6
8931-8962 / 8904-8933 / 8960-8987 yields 0.20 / 11.5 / 11.5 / 11.6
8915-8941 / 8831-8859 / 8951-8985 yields 0.40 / 11.9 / 11.5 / 11.6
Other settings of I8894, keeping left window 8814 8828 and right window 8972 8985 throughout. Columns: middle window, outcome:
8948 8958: 0.01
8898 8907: 0.03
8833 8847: -0.04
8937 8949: 0.03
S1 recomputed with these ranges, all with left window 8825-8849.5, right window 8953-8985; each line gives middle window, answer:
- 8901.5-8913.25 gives 0.21 AA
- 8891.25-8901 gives 0.38 AA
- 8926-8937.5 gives 0.02 AA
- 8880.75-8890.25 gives 0.16 AA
